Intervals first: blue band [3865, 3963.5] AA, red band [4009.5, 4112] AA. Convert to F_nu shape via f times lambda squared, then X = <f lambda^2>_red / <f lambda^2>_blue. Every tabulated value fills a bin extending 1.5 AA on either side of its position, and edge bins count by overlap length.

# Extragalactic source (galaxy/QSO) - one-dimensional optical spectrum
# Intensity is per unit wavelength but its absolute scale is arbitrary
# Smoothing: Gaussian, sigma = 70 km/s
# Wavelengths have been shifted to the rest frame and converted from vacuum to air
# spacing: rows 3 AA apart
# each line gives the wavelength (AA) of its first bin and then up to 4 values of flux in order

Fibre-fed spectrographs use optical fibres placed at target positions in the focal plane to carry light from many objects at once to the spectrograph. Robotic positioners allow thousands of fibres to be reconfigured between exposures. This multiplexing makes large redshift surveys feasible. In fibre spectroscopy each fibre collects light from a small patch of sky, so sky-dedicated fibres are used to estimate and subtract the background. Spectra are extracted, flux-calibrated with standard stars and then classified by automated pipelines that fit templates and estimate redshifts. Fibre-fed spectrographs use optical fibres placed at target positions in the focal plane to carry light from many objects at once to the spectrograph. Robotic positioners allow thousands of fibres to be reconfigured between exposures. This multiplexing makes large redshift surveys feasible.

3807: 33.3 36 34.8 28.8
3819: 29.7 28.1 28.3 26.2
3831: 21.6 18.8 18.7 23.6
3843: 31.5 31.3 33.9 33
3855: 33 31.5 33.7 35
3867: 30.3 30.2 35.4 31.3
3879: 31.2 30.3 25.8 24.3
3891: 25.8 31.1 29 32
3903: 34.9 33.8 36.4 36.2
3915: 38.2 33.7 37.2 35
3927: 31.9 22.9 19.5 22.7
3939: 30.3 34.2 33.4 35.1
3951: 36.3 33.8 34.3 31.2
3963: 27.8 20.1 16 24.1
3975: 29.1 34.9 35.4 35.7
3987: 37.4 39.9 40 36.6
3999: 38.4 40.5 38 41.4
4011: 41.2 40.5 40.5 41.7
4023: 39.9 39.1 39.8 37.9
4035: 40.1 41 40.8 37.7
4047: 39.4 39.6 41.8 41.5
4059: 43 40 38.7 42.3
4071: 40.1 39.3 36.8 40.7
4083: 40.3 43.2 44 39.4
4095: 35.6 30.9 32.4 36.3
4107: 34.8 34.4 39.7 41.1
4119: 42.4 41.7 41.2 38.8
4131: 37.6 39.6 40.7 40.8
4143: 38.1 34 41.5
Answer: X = 1.34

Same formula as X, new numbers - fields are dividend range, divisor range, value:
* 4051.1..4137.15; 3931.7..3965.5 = 1.38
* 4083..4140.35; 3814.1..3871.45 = 1.53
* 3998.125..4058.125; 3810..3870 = 1.51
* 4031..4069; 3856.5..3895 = 1.45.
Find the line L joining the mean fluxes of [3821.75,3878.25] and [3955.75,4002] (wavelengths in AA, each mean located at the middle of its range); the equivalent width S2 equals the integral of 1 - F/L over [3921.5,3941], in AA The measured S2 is 2.1 AA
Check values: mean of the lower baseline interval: 29.3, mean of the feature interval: 27.8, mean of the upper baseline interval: 32.3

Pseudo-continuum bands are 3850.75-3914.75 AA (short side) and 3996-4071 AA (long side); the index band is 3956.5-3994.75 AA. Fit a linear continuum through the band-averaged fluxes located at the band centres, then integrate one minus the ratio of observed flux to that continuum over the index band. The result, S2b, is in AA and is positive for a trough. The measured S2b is 6.01 AA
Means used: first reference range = 31.8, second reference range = 40.1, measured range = 31.2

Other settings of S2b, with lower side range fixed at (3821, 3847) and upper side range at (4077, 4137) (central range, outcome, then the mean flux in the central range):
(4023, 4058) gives -4.5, 39.9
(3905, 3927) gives -4.8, 35.6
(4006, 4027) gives -3.9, 40.6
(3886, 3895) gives 0.4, 26.8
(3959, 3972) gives 3.3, 23.5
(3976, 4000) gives -3.2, 37.1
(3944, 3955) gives -1.4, 34.7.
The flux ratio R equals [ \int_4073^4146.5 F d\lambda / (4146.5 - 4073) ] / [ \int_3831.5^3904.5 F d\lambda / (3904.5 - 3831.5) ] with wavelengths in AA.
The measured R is 1.30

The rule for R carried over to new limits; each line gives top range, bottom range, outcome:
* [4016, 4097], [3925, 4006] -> 1.26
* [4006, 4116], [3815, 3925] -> 1.29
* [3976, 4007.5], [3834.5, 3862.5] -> 1.27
